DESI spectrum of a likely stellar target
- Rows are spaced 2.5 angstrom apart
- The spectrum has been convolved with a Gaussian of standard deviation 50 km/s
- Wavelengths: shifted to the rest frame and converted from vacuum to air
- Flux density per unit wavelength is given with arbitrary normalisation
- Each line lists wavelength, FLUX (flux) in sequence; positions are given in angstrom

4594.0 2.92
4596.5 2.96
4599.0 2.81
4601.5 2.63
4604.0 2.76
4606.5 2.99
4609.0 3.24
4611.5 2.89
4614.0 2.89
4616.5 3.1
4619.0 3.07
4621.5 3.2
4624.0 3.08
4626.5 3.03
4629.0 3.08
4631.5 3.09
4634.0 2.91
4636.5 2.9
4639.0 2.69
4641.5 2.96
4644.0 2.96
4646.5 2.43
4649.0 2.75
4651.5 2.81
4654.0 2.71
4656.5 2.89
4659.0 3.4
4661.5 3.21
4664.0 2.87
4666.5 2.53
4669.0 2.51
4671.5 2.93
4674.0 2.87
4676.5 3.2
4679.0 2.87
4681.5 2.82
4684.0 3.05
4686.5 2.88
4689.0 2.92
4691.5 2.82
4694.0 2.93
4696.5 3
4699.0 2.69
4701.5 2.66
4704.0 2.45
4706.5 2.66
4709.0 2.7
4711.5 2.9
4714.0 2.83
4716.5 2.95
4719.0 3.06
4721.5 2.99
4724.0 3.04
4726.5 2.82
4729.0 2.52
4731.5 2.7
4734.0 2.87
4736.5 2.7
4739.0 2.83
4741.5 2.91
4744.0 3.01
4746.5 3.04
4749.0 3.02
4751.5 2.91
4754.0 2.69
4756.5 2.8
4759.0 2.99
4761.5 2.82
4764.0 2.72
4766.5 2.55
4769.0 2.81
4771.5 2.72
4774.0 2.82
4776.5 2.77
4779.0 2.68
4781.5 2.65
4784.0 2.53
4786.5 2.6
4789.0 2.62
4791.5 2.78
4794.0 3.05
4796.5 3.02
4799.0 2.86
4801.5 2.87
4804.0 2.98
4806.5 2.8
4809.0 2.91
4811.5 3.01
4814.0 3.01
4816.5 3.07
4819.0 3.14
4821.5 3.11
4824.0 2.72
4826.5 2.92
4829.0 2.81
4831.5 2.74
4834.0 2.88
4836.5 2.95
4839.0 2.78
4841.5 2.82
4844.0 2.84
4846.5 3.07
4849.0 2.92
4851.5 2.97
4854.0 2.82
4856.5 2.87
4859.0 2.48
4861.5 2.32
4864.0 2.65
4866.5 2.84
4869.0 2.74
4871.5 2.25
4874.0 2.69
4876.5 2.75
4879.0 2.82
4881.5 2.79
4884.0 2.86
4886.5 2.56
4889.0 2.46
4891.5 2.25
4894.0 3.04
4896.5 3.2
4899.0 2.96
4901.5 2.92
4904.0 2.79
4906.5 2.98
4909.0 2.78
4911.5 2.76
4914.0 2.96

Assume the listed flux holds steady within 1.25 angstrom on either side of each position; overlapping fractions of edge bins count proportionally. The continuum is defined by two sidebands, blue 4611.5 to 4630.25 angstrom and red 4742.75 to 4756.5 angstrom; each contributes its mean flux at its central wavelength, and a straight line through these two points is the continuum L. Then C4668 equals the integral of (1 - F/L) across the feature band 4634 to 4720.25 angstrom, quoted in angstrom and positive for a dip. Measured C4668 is 4.2 angstrom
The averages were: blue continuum 3.05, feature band 2.85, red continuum 2.92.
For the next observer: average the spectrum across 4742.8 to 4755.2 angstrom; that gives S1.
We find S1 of 2.93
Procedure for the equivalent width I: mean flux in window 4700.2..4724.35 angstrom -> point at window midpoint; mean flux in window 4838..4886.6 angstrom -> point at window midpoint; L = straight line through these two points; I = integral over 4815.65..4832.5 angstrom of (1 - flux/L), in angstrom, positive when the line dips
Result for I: -1.0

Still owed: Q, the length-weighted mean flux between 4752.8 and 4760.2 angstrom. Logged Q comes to 2.83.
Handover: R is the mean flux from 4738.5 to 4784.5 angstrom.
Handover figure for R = 2.81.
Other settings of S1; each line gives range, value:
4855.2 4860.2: 2.68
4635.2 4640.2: 2.8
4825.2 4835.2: 2.84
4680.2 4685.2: 2.93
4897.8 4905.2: 2.89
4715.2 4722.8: 3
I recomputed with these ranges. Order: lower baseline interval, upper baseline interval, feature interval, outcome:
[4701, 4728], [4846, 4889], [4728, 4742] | 0.3 angstrom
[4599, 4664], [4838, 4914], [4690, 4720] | 0.9 angstrom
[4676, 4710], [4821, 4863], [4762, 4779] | 0.5 angstrom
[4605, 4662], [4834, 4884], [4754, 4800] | 1.2 angstrom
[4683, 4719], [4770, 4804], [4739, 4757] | -0.7 angstrom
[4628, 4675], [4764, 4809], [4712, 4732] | -0.4 angstrom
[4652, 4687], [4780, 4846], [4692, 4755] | 1.2 angstrom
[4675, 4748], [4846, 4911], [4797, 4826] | -1.6 angstrom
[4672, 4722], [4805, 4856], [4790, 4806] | -0.1 angstrom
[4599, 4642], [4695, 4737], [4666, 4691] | 0.0 angstrom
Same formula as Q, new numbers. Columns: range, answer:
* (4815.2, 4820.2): 3.1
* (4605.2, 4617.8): 3.02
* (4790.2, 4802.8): 2.92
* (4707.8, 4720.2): 2.89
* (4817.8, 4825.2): 2.99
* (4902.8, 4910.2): 2.85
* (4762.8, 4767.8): 2.64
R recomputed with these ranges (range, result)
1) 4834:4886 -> 2.76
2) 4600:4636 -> 2.99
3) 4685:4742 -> 2.82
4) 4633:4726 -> 2.86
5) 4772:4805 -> 2.78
